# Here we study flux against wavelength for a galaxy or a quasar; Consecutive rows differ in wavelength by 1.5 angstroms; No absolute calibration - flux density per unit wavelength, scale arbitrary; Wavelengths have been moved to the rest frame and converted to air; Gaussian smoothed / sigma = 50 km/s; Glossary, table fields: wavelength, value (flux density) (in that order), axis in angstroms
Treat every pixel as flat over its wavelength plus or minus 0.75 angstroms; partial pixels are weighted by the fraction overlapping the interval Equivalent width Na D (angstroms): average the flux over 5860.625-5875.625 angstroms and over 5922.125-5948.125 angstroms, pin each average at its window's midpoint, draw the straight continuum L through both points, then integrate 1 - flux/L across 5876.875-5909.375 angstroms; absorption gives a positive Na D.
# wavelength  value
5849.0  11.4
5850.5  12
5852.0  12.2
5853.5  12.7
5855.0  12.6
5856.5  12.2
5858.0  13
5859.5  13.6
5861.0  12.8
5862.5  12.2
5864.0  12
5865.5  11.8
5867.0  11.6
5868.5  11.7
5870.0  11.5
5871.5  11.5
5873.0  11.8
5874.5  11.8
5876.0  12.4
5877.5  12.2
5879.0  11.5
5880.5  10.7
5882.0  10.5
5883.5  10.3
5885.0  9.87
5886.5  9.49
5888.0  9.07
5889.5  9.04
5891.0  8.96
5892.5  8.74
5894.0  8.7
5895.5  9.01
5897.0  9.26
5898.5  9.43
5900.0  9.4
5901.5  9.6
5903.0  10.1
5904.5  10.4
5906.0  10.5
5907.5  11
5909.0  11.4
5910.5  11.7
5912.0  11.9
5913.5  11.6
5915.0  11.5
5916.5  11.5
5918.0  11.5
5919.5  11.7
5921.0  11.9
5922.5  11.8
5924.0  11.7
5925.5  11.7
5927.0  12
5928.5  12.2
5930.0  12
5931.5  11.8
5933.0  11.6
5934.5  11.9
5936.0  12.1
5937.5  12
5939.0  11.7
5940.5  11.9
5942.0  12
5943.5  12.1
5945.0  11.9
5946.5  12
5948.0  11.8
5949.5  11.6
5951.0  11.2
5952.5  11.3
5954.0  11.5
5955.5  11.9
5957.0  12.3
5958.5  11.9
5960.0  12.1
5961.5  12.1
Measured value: 5.3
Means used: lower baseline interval 11.9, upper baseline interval 11.9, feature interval 9.94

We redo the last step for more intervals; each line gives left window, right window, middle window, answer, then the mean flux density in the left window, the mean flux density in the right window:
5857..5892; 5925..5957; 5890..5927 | 2.9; 11.3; 11.8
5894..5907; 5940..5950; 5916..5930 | -1.3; 9.68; 11.9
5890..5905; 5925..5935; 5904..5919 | -1.3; 9.34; 11.9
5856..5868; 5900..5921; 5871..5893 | 2.5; 12.4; 11.1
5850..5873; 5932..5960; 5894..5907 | 2.5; 12.2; 11.8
